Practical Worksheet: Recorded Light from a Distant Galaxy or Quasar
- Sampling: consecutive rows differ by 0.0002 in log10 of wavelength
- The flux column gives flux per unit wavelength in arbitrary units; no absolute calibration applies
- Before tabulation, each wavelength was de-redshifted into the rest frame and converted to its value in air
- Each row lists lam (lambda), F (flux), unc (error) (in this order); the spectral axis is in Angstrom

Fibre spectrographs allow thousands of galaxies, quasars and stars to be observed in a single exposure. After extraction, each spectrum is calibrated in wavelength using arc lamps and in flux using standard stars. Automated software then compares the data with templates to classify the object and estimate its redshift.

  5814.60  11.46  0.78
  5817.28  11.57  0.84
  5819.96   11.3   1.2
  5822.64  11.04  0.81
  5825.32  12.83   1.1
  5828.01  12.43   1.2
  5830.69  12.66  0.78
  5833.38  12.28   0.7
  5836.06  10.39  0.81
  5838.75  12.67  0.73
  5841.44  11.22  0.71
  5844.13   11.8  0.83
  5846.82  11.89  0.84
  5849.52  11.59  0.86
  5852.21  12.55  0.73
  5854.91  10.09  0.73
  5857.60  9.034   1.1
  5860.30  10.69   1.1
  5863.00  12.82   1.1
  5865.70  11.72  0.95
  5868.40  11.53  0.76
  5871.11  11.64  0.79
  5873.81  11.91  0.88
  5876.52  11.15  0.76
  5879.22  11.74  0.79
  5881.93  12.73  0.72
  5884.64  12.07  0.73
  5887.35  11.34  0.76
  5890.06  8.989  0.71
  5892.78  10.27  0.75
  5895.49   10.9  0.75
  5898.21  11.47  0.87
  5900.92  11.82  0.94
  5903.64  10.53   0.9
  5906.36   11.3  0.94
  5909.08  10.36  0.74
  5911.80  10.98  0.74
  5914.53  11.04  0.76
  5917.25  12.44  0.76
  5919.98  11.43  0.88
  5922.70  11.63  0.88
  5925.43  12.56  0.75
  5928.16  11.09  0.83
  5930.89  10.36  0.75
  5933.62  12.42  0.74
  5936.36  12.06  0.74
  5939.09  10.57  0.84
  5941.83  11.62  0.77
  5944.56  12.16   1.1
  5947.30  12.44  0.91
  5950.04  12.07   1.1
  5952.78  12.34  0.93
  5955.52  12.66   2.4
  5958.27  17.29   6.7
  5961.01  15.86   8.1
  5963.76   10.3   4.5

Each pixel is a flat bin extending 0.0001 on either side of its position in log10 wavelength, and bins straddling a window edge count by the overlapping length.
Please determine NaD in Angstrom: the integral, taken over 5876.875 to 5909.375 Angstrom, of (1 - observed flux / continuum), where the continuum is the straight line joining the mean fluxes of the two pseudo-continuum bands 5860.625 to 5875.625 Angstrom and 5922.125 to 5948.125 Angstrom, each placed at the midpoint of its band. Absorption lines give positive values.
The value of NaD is 1.7 Angstrom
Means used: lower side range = 11.8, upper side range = 11.7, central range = 11.2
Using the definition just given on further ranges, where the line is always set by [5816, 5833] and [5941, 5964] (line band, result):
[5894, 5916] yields 2.9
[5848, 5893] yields 3.9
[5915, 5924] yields 0.8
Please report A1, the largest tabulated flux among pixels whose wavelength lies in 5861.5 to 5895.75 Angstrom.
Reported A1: 12.82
